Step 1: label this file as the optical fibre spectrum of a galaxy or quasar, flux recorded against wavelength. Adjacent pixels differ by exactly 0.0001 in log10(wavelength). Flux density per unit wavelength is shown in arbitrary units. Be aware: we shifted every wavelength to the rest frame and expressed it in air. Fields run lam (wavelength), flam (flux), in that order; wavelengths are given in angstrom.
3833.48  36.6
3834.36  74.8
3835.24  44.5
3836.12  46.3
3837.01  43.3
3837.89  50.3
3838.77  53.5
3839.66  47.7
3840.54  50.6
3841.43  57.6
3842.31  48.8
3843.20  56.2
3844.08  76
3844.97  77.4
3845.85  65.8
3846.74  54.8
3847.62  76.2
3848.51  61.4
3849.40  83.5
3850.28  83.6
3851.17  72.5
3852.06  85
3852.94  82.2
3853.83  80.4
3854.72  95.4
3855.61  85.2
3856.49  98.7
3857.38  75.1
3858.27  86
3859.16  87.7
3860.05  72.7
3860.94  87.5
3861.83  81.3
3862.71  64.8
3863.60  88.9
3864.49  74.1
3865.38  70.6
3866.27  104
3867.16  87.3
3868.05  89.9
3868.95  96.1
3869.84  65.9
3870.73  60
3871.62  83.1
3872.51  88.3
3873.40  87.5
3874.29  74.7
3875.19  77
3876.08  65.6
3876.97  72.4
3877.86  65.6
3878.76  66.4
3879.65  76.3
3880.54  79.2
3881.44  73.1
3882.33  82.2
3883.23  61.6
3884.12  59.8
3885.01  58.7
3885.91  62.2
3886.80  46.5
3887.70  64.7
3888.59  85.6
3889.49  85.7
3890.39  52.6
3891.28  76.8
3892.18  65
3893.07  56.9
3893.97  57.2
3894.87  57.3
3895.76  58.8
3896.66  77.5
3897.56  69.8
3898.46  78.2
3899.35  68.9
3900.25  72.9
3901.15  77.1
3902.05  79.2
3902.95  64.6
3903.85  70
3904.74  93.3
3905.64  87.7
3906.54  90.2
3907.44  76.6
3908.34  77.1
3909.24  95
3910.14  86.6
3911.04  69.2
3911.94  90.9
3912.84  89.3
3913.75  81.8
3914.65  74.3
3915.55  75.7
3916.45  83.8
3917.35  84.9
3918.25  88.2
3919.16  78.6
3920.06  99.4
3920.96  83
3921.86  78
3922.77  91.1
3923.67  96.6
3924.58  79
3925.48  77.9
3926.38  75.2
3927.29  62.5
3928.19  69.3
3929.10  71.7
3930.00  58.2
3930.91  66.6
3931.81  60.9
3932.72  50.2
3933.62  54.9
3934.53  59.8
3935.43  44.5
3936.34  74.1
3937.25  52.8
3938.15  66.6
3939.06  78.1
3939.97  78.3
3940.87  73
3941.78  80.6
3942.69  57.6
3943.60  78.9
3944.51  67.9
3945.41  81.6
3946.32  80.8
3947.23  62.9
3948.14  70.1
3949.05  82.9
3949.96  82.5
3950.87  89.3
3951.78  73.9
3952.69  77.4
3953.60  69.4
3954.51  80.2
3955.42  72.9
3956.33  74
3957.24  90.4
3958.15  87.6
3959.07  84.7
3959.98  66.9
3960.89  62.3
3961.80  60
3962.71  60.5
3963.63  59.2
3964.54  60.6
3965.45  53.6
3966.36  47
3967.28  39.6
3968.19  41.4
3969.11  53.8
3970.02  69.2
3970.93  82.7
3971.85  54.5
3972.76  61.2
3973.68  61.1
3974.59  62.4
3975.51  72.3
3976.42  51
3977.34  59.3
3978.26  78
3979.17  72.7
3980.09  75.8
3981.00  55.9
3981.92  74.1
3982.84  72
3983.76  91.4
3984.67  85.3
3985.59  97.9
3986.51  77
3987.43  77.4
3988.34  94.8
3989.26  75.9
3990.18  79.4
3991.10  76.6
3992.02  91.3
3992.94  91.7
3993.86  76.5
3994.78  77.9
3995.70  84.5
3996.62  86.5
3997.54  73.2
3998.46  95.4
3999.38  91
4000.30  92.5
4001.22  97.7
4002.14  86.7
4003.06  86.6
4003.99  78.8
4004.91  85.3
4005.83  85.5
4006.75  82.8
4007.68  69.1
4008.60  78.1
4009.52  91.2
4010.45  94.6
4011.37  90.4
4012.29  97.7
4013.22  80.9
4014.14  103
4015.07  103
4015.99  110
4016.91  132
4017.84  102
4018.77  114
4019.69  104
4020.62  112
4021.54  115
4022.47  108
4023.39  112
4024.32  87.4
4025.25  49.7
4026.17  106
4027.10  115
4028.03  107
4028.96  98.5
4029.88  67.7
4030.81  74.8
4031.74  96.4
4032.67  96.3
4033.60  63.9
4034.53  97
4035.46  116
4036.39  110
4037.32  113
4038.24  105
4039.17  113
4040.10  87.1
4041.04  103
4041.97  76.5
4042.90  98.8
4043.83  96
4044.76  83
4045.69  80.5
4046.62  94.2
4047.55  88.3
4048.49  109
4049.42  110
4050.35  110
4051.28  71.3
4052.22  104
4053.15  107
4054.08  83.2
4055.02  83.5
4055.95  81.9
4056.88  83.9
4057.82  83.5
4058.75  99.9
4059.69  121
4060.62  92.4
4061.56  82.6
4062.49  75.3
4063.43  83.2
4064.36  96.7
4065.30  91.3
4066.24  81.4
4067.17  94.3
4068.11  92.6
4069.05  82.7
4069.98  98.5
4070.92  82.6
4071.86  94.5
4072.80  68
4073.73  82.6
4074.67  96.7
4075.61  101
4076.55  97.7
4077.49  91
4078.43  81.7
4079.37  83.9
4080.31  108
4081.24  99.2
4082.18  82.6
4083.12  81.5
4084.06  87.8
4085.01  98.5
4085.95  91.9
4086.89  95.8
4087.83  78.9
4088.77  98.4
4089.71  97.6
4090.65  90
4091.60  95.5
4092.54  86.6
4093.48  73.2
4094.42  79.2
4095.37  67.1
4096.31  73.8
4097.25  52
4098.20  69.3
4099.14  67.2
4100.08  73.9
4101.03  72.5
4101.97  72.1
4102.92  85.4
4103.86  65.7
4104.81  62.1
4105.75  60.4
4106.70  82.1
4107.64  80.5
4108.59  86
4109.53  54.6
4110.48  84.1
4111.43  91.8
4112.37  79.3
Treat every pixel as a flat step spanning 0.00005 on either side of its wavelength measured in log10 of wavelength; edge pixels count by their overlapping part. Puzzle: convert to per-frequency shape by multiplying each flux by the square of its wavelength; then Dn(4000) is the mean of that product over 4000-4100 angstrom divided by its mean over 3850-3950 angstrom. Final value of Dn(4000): 1.3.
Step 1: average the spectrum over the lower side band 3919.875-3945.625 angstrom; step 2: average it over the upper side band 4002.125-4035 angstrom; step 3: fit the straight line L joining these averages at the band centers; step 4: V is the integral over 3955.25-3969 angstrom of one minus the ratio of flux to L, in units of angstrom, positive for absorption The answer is 2.6 angstrom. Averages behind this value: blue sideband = 70.9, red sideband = 94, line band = 63.6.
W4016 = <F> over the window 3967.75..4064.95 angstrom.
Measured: 88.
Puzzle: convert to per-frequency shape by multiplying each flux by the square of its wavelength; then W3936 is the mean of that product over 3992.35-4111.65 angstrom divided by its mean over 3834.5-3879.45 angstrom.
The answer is 1.35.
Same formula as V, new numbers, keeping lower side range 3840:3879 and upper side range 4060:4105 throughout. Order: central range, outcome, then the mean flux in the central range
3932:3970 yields 5.7 angstrom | 67.8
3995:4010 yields -0.6 angstrom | 85.2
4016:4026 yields -2.6 angstrom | 104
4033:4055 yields -3.4 angstrom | 96.2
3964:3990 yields 4.2 angstrom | 67.9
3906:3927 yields -1.3 angstrom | 83.4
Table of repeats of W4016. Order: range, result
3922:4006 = 73.2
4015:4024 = 111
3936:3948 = 71.7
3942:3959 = 76.9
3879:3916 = 73.3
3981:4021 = 89.1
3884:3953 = 73.5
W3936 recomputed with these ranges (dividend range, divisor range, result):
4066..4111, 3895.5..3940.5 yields 1.20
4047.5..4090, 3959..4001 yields 1.33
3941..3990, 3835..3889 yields 1.03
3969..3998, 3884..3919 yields 1.05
